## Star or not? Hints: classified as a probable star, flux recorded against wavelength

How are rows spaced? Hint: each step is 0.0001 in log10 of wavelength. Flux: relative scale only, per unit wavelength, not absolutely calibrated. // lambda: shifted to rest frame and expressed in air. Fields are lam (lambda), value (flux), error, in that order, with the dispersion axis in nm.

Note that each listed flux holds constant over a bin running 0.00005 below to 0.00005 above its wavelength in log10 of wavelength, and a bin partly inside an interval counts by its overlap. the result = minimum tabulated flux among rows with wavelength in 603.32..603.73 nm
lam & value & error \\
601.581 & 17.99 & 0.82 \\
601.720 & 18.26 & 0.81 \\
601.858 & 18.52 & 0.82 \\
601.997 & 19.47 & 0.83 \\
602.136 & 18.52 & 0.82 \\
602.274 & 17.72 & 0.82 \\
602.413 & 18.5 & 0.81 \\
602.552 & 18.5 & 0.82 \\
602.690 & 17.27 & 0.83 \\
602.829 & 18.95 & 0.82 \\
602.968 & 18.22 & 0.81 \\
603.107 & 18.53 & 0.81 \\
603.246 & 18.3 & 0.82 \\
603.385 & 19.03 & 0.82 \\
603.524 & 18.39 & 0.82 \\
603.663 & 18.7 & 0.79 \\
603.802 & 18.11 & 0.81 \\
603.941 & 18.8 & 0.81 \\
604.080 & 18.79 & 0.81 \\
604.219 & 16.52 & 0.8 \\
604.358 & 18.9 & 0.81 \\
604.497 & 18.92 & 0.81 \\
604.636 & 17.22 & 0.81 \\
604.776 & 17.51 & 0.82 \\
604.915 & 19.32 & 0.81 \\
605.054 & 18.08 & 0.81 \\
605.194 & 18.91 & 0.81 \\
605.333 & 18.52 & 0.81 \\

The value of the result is 18.39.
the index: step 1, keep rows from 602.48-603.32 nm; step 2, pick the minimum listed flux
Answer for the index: 17.27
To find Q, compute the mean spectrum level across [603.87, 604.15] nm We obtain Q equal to 18.8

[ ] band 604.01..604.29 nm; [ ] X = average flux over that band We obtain 17.7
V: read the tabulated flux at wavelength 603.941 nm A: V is 18.8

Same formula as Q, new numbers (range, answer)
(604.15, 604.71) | 17.9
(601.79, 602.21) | 18.8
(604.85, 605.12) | 18.7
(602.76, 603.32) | 18.5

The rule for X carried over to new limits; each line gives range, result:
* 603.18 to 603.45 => 18.7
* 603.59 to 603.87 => 18.4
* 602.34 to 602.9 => 18.3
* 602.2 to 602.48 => 18.1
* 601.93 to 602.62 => 18.5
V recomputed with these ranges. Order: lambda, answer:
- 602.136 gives 18.52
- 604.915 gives 19.32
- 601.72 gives 18.26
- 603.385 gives 19.03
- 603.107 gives 18.53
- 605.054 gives 18.08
